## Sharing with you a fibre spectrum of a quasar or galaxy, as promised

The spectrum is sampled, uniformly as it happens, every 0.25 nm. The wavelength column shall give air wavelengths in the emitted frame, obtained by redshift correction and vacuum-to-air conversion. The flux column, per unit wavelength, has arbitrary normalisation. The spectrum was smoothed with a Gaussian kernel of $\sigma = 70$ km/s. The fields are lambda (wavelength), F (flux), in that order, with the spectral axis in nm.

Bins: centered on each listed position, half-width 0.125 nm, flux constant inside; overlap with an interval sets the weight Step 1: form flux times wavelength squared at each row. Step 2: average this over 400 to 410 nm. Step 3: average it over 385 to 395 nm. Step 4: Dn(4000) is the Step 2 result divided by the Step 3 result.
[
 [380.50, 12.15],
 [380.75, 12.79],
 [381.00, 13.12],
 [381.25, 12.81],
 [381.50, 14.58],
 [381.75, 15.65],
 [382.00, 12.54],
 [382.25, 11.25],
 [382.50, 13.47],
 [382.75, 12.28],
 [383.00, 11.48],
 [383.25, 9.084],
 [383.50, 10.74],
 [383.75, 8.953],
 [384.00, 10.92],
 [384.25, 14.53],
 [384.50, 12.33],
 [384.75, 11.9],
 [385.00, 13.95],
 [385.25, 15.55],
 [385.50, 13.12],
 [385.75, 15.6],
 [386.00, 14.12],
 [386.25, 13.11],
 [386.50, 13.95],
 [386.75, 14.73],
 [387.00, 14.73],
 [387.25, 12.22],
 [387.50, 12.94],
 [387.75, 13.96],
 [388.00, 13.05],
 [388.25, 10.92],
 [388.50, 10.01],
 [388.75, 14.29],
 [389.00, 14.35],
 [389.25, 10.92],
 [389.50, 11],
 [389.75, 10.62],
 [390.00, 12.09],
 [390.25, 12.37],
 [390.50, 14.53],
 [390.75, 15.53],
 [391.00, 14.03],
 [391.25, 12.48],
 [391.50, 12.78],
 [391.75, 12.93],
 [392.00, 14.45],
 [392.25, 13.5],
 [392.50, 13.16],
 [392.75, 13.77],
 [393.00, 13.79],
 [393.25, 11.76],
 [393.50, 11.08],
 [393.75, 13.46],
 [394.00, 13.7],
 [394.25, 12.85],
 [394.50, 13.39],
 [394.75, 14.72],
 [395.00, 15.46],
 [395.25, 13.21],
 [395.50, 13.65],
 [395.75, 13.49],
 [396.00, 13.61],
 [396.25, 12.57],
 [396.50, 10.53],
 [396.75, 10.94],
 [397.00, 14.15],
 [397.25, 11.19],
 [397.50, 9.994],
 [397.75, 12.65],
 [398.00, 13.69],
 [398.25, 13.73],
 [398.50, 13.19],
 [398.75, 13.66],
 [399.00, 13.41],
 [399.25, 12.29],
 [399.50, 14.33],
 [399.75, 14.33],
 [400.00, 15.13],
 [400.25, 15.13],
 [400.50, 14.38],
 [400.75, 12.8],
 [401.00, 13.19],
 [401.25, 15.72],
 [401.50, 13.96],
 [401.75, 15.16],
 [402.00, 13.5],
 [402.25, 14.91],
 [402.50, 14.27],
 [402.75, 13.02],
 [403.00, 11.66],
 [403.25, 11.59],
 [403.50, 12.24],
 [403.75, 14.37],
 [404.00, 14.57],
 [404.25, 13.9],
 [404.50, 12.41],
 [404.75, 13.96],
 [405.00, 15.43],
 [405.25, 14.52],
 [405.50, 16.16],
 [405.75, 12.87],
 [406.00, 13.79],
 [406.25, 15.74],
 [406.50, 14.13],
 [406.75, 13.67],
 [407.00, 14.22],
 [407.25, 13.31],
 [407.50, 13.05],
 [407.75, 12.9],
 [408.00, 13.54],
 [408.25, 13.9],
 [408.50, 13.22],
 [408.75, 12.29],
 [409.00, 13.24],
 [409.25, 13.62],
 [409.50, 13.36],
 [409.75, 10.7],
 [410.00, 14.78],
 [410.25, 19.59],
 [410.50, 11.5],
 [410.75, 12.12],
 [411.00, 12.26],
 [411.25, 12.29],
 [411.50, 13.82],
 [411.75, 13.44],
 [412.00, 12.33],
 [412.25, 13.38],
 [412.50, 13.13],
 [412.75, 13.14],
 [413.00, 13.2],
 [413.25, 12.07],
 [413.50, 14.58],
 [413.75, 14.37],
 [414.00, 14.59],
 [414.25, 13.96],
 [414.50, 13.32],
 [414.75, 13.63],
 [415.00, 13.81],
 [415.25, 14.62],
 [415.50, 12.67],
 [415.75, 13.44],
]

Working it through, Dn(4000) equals 1.12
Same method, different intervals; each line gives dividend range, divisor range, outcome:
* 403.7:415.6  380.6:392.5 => 1.19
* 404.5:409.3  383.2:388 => 1.18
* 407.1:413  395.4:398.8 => 1.12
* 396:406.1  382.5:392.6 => 1.12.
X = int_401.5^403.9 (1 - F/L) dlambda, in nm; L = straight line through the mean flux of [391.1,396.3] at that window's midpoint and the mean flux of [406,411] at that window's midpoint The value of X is 0.01 nm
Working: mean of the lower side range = 13.3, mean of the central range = 13.5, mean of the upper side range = 13.6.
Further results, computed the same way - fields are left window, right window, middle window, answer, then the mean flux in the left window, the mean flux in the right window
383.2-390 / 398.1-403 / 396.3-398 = 0.232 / 12.7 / 13.9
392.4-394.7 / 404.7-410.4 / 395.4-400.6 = 0.084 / 13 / 14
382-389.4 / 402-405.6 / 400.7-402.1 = -0.053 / 12.7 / 13.8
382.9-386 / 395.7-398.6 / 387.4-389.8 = 0.035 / 12.4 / 12.4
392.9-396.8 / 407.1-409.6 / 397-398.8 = 0.061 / 13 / 13.3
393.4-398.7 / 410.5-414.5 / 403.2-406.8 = -0.258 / 12.9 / 13.2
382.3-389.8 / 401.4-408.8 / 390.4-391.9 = -0.090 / 12.6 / 13.8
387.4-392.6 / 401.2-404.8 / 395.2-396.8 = 0.072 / 12.9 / 13.6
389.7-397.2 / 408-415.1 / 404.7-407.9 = -0.190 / 13.2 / 13.4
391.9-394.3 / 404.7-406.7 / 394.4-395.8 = -0.068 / 13.1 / 14.6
